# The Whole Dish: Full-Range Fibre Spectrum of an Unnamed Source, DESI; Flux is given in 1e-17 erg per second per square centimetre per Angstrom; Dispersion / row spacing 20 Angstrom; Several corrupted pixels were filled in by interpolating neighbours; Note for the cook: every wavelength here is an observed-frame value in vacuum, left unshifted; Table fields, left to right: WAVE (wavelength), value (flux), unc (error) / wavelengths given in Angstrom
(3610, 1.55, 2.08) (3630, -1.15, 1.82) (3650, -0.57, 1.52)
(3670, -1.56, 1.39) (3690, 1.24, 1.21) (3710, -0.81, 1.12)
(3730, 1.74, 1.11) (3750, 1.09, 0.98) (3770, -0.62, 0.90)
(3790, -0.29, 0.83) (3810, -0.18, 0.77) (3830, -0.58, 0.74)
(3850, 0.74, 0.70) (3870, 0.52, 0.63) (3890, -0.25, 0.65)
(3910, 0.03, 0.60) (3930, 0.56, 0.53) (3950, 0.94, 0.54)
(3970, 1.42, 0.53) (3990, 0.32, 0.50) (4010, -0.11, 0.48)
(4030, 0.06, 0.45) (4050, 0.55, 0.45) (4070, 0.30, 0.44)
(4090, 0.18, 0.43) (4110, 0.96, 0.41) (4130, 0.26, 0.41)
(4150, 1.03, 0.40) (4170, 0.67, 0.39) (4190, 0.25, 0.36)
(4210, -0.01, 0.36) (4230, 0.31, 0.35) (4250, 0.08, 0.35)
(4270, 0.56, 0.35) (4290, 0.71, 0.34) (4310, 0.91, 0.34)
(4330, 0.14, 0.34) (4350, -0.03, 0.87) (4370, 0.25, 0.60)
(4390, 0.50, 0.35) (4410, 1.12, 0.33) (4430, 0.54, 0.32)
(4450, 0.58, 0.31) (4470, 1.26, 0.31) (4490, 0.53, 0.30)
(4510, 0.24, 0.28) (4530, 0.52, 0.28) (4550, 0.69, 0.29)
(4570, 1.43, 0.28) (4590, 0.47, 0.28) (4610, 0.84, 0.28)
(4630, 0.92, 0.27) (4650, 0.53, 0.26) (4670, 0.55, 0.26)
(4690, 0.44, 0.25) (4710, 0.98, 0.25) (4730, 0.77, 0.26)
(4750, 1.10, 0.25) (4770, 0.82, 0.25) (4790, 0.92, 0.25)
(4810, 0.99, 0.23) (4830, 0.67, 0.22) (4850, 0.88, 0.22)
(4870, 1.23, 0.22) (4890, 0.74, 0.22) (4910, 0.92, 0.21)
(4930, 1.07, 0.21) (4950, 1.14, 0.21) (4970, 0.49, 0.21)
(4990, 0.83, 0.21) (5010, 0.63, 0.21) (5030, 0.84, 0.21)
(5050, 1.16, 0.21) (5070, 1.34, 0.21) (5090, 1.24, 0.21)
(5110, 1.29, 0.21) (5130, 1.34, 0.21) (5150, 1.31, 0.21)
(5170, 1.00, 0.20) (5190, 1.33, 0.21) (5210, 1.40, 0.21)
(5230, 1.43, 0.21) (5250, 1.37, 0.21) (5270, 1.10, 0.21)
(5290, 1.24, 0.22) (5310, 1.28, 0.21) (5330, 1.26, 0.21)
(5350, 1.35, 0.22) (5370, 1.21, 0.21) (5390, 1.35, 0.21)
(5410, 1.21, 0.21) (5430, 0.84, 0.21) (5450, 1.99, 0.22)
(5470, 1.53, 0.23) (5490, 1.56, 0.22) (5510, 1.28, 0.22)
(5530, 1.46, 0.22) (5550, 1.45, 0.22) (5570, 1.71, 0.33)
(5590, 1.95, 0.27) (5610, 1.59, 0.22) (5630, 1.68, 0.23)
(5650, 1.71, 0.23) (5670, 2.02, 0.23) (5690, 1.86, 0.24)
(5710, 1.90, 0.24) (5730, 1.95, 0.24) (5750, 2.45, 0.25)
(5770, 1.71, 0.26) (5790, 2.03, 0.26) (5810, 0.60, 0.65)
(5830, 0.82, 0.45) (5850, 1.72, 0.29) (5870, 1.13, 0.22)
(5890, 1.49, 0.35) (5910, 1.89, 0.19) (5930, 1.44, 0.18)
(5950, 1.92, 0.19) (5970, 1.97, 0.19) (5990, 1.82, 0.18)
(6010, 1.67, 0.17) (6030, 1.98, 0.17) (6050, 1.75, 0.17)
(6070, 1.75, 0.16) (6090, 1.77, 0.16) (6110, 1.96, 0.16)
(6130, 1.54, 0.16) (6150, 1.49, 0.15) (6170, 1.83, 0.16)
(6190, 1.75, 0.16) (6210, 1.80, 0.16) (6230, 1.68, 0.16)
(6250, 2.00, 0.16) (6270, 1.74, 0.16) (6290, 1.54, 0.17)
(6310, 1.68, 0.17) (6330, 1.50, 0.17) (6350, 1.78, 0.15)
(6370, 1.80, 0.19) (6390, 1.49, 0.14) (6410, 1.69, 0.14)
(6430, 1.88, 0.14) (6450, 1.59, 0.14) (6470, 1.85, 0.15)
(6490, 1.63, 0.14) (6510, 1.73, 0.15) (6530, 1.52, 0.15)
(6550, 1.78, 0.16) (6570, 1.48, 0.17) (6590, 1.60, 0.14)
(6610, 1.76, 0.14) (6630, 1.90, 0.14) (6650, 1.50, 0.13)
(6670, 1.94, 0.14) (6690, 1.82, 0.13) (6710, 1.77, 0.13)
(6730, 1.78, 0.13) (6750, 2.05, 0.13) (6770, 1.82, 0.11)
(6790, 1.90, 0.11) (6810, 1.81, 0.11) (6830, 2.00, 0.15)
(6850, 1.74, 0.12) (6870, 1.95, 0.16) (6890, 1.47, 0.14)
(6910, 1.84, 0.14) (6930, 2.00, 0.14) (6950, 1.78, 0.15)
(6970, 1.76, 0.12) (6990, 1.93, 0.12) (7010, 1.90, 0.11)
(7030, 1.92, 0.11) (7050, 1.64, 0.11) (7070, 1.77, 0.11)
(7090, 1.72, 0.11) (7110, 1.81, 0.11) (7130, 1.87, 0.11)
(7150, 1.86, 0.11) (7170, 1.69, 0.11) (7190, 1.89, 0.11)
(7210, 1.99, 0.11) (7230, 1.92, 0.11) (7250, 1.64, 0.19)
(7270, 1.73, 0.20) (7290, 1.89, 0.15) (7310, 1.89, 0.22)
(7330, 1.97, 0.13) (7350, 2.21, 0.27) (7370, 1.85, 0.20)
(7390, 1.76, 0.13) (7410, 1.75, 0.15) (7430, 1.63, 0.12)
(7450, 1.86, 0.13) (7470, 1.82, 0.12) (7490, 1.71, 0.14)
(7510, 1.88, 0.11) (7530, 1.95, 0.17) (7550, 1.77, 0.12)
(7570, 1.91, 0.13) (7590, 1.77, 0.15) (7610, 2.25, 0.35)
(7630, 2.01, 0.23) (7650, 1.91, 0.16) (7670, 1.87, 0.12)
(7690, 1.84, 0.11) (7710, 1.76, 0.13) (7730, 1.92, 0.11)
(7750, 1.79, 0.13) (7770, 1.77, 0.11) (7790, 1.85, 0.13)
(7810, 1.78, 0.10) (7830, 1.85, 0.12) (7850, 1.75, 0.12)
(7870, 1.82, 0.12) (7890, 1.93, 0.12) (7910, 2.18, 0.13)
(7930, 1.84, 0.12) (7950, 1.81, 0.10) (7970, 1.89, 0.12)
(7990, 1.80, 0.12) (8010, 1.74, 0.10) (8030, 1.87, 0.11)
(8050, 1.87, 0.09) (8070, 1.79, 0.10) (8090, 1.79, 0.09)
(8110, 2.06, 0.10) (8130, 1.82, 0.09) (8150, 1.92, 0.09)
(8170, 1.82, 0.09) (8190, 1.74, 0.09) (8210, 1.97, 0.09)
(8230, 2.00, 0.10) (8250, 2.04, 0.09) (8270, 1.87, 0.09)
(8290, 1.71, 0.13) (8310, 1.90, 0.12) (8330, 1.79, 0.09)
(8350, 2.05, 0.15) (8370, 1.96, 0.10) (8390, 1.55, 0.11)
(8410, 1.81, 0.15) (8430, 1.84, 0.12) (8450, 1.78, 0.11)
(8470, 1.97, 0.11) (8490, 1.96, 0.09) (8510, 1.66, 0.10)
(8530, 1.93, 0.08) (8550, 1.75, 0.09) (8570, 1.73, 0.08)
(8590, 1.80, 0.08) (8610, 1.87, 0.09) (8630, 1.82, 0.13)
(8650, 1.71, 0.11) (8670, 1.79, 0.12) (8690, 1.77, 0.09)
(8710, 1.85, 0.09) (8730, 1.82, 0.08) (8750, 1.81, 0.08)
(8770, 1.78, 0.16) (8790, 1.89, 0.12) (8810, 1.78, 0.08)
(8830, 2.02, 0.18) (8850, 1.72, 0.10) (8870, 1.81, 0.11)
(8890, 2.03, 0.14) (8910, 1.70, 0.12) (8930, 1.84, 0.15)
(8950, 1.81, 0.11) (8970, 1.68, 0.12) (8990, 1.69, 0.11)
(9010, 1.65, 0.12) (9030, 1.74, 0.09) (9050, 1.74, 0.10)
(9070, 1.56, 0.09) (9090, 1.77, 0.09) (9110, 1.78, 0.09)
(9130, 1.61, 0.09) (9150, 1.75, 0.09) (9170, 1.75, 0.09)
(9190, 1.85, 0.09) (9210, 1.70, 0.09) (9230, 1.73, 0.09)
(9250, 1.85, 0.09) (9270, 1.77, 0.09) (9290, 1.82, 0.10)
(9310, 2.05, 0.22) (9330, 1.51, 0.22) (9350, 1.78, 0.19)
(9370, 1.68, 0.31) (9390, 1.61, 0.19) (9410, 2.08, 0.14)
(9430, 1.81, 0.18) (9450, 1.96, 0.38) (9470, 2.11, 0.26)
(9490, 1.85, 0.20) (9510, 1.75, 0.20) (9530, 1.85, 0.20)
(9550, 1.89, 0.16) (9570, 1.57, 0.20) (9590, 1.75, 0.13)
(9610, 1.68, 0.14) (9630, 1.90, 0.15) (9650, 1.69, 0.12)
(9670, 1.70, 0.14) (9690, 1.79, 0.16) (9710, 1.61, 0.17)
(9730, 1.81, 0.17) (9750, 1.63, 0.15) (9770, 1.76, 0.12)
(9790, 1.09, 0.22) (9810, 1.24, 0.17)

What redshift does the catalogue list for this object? 0.26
